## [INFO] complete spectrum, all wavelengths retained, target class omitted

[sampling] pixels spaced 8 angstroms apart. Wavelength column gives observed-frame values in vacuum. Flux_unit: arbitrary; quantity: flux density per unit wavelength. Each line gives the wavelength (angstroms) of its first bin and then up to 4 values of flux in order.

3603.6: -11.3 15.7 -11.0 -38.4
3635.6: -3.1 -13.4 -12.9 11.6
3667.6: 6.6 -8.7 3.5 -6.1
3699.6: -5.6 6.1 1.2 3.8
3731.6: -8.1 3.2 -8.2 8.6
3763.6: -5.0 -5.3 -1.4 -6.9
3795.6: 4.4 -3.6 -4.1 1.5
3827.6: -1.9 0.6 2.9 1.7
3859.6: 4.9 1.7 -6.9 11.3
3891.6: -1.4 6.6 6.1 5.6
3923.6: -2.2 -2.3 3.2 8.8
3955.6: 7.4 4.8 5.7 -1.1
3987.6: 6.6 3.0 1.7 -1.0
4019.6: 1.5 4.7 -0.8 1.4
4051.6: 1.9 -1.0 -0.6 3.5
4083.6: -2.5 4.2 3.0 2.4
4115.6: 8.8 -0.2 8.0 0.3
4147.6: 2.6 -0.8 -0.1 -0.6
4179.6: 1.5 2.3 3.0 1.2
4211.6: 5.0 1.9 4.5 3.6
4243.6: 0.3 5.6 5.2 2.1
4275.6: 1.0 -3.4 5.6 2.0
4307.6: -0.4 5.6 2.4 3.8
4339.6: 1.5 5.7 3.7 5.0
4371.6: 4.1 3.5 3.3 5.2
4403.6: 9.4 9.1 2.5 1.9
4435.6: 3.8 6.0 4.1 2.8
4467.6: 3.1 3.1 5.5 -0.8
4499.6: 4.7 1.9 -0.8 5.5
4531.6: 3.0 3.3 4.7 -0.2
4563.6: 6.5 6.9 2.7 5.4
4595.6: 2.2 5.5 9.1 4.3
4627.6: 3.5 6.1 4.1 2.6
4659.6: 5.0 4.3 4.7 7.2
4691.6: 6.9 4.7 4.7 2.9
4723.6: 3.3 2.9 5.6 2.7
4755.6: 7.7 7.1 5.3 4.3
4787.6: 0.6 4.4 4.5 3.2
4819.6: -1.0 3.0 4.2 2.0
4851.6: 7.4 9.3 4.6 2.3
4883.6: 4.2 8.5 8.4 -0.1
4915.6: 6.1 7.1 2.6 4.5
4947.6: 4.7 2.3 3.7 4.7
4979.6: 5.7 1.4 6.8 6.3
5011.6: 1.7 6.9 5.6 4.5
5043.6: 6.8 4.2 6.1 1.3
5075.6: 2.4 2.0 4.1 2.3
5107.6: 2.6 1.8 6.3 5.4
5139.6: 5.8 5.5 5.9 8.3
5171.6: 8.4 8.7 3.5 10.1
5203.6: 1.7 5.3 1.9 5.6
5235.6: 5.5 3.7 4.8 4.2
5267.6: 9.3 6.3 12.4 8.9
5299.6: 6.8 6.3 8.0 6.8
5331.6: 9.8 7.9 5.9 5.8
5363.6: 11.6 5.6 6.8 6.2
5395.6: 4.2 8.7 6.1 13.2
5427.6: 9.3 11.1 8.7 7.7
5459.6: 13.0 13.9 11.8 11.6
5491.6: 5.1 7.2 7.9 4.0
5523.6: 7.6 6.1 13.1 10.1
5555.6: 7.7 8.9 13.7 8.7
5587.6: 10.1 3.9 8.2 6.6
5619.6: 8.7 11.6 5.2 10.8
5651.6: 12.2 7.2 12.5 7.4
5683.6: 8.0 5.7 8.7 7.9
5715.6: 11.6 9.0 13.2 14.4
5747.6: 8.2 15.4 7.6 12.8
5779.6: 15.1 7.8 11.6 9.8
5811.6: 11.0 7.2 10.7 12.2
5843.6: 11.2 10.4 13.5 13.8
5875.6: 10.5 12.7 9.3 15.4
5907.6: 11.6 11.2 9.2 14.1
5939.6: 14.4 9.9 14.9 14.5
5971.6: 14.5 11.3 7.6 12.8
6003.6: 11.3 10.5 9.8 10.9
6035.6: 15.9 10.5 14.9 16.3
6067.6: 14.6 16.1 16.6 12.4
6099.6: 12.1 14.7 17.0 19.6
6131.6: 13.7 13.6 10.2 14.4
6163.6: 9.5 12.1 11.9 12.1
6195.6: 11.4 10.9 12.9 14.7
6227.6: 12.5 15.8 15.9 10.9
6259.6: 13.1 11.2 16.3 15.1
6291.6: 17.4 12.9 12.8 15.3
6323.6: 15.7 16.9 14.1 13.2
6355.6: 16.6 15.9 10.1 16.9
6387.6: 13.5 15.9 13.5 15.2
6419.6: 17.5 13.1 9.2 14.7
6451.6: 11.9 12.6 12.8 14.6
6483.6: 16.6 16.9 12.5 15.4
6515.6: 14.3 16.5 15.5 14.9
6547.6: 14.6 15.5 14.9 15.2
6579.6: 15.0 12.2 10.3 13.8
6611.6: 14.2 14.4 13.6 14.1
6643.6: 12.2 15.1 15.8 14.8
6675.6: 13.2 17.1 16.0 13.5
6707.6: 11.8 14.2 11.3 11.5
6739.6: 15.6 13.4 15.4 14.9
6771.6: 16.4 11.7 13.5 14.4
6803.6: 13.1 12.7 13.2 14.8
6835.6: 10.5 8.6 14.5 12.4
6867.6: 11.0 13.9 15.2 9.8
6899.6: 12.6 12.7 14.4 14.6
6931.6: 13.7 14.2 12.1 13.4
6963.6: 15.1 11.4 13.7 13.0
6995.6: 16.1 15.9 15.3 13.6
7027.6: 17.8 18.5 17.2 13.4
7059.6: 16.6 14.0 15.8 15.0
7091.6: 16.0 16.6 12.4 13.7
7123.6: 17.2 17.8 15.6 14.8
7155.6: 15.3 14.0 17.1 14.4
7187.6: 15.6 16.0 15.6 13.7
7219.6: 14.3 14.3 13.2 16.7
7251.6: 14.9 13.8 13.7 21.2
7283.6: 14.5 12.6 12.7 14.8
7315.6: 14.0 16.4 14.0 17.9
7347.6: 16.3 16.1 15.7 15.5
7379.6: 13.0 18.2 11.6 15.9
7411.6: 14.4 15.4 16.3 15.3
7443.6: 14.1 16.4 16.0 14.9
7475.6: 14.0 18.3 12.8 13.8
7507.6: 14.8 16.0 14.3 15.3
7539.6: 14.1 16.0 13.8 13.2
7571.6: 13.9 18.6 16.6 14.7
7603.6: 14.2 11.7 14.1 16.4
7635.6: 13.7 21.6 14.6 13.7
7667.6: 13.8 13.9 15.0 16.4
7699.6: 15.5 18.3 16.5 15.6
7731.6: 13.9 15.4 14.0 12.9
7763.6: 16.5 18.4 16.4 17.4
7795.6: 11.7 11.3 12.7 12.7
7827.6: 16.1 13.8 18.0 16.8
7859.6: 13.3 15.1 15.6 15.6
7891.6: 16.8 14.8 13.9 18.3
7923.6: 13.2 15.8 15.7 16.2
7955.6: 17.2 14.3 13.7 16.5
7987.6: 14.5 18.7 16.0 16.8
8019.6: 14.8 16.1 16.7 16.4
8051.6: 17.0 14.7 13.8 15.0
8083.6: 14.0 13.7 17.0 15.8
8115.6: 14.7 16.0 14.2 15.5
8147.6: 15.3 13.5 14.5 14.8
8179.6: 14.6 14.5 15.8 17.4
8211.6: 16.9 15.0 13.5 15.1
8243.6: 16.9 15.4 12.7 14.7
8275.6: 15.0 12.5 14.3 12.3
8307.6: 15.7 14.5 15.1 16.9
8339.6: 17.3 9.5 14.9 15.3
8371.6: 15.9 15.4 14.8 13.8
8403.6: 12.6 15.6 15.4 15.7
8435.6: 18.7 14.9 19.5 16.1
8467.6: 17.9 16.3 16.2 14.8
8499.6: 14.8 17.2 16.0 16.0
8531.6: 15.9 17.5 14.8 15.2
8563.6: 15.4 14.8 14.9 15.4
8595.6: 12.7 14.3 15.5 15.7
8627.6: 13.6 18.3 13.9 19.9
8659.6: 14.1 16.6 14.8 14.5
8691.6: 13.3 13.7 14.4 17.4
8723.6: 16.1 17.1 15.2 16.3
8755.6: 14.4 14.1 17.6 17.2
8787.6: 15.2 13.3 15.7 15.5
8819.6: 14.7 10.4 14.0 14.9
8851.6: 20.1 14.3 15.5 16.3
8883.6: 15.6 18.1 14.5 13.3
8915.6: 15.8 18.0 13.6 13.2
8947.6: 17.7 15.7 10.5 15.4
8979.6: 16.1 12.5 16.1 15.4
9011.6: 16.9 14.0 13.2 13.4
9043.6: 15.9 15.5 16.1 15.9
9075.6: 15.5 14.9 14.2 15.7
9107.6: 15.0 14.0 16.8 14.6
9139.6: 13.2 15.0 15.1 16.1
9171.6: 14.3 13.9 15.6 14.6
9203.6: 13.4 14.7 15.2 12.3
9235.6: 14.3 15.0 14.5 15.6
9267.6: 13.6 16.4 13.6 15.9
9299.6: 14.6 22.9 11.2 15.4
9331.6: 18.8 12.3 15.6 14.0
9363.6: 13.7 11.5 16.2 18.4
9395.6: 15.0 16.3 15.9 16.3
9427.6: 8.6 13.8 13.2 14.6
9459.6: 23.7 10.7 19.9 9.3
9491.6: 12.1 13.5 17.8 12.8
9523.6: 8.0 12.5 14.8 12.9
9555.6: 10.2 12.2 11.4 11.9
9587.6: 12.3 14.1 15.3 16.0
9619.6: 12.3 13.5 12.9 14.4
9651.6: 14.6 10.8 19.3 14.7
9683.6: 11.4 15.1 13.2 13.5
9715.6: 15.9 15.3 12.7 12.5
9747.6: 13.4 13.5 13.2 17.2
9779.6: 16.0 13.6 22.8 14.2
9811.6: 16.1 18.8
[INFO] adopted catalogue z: 0.324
